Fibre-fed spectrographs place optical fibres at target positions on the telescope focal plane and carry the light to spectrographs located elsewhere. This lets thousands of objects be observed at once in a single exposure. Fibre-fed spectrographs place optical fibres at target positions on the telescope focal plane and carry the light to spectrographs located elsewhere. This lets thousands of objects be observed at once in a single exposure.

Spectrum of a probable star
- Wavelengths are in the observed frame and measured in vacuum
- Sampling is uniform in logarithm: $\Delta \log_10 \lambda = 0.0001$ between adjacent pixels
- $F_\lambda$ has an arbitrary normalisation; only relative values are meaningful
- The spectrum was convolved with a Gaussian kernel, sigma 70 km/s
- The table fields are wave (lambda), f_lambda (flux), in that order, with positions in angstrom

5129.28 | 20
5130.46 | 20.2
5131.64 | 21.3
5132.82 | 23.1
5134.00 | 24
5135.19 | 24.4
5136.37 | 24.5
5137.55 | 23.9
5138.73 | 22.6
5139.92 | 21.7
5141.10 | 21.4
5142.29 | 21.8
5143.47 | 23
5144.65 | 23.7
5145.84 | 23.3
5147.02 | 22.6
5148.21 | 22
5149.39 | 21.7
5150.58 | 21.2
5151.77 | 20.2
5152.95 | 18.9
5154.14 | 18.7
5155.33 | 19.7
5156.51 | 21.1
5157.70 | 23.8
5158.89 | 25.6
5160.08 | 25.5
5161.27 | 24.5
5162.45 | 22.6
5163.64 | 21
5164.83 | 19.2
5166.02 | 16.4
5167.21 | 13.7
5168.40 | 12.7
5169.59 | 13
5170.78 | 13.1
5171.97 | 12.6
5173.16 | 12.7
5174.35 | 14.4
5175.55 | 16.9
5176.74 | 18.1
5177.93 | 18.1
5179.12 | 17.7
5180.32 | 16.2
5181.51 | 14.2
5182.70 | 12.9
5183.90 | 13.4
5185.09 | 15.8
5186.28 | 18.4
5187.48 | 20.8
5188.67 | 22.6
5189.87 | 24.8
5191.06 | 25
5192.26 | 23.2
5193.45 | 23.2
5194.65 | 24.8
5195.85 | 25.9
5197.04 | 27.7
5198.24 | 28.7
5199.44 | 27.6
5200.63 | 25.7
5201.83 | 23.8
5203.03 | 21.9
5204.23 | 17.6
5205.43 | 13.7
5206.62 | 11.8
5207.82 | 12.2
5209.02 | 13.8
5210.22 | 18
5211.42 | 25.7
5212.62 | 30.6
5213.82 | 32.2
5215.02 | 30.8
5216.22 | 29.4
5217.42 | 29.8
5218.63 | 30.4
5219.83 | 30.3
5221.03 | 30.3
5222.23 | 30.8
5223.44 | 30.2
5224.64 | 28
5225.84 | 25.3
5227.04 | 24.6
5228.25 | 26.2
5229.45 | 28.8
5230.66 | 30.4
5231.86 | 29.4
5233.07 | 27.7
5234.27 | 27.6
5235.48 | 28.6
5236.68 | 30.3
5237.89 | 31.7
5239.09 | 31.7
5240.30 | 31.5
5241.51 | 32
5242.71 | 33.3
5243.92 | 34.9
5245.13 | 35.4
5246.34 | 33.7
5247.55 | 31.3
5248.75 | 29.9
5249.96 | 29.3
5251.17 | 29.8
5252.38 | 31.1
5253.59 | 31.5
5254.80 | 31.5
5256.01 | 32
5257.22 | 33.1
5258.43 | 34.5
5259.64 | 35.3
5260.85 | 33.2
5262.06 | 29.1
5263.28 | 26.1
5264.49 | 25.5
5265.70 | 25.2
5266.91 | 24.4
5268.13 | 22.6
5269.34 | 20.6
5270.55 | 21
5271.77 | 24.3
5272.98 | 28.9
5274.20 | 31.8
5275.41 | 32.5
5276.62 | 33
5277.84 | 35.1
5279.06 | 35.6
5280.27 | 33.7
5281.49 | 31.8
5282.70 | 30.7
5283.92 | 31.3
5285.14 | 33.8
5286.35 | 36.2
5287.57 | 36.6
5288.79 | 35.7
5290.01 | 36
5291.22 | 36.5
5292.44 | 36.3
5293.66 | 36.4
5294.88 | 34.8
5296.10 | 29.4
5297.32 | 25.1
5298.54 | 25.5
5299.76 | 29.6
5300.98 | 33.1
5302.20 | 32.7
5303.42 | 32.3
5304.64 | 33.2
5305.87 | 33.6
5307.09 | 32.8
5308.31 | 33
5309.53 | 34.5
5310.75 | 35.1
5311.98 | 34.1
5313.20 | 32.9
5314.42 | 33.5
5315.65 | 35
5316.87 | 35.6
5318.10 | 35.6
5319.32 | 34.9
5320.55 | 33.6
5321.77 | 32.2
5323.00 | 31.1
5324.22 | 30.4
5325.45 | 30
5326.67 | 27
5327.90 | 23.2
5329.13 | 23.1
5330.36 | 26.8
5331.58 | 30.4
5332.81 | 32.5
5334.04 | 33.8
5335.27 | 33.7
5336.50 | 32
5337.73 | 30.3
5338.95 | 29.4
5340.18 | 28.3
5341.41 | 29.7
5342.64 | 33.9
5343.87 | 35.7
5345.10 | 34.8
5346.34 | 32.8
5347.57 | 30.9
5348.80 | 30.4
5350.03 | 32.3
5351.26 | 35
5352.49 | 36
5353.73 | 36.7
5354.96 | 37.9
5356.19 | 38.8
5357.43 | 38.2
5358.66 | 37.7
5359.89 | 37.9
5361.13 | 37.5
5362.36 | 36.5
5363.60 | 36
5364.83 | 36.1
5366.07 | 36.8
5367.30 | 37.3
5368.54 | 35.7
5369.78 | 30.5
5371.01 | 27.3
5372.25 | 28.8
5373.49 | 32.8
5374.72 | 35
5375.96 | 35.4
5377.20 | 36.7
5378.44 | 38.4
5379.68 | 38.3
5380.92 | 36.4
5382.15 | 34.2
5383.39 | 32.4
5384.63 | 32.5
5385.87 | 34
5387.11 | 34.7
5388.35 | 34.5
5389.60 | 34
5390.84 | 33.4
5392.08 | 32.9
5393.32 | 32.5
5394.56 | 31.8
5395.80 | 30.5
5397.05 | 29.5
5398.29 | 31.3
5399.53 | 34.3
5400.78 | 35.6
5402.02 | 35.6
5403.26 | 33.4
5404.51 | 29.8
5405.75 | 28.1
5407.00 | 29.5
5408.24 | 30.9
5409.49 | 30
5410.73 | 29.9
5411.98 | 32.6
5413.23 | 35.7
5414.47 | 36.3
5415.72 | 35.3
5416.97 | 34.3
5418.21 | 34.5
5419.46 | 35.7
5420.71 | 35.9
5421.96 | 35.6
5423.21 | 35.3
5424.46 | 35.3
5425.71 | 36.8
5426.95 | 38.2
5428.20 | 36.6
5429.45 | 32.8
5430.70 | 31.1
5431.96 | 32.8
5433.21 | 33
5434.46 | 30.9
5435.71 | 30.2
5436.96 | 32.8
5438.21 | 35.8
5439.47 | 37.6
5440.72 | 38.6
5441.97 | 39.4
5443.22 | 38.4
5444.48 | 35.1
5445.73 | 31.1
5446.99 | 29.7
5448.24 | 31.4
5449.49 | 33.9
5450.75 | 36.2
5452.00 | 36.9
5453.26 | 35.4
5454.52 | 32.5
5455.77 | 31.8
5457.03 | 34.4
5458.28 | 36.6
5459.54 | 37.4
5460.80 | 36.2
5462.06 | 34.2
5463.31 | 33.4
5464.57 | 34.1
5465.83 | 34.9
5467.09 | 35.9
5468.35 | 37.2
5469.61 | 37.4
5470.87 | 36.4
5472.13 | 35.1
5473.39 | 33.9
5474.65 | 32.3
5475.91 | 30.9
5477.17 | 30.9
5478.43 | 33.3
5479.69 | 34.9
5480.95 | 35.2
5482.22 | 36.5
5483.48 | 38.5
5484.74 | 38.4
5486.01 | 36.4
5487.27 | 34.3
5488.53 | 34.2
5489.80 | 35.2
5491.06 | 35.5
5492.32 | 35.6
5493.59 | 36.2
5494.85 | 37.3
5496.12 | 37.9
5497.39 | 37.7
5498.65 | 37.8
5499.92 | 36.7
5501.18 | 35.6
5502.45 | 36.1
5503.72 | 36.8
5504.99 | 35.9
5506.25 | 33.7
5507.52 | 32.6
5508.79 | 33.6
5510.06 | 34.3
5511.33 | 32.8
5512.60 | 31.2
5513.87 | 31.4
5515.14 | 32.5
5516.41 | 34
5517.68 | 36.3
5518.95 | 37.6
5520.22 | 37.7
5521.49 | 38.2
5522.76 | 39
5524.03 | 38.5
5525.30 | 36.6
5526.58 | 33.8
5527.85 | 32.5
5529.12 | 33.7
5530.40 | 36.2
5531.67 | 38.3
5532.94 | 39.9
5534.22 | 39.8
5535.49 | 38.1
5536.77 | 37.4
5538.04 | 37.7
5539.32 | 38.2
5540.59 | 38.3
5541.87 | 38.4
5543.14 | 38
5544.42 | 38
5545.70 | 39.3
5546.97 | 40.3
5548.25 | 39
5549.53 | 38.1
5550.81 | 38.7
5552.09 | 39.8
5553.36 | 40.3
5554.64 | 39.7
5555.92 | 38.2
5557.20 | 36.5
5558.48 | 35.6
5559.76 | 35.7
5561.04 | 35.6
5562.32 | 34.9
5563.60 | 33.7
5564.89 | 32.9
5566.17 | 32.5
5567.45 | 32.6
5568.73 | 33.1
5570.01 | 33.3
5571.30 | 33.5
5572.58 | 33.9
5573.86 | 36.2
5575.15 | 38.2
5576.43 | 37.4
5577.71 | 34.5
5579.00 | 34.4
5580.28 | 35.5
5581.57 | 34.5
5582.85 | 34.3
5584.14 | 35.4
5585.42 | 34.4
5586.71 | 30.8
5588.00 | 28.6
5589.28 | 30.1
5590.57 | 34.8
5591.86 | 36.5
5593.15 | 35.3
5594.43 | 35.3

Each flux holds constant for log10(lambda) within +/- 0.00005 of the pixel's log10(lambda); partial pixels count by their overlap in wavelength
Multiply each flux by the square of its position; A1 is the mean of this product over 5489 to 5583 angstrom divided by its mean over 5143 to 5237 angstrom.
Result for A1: 1.85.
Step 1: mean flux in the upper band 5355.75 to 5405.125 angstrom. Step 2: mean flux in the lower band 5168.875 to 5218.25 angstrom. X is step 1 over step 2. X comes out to 1.68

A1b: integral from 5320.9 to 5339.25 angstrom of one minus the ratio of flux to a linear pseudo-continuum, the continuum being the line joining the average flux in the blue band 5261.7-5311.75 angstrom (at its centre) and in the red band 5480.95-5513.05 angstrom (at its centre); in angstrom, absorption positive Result 1.3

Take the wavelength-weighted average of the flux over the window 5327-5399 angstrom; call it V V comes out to 33.4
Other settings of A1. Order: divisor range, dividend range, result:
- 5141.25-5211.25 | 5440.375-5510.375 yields 1.99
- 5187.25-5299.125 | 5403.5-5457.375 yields 1.27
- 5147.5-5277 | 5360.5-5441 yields 1.47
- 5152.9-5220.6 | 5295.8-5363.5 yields 1.66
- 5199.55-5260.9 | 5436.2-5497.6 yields 1.36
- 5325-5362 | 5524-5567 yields 1.23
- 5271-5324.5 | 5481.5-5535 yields 1.18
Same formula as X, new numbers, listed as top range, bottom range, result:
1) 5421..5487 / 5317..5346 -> 1.12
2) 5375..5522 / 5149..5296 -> 1.33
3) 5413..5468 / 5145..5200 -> 1.75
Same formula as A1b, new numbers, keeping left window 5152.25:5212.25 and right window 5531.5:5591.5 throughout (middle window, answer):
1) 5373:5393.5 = -4.6 angstrom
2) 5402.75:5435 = -3.9 angstrom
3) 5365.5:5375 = -1.8 angstrom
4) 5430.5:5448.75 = -1.9 angstrom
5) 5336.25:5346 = -2.0 angstrom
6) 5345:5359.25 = -4.3 angstrom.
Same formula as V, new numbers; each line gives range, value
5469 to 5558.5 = 36.3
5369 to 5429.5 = 33.6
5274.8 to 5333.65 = 32.5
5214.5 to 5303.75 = 30.7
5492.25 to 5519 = 35.1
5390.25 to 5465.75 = 33.9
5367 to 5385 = 34.1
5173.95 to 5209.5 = 19.7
